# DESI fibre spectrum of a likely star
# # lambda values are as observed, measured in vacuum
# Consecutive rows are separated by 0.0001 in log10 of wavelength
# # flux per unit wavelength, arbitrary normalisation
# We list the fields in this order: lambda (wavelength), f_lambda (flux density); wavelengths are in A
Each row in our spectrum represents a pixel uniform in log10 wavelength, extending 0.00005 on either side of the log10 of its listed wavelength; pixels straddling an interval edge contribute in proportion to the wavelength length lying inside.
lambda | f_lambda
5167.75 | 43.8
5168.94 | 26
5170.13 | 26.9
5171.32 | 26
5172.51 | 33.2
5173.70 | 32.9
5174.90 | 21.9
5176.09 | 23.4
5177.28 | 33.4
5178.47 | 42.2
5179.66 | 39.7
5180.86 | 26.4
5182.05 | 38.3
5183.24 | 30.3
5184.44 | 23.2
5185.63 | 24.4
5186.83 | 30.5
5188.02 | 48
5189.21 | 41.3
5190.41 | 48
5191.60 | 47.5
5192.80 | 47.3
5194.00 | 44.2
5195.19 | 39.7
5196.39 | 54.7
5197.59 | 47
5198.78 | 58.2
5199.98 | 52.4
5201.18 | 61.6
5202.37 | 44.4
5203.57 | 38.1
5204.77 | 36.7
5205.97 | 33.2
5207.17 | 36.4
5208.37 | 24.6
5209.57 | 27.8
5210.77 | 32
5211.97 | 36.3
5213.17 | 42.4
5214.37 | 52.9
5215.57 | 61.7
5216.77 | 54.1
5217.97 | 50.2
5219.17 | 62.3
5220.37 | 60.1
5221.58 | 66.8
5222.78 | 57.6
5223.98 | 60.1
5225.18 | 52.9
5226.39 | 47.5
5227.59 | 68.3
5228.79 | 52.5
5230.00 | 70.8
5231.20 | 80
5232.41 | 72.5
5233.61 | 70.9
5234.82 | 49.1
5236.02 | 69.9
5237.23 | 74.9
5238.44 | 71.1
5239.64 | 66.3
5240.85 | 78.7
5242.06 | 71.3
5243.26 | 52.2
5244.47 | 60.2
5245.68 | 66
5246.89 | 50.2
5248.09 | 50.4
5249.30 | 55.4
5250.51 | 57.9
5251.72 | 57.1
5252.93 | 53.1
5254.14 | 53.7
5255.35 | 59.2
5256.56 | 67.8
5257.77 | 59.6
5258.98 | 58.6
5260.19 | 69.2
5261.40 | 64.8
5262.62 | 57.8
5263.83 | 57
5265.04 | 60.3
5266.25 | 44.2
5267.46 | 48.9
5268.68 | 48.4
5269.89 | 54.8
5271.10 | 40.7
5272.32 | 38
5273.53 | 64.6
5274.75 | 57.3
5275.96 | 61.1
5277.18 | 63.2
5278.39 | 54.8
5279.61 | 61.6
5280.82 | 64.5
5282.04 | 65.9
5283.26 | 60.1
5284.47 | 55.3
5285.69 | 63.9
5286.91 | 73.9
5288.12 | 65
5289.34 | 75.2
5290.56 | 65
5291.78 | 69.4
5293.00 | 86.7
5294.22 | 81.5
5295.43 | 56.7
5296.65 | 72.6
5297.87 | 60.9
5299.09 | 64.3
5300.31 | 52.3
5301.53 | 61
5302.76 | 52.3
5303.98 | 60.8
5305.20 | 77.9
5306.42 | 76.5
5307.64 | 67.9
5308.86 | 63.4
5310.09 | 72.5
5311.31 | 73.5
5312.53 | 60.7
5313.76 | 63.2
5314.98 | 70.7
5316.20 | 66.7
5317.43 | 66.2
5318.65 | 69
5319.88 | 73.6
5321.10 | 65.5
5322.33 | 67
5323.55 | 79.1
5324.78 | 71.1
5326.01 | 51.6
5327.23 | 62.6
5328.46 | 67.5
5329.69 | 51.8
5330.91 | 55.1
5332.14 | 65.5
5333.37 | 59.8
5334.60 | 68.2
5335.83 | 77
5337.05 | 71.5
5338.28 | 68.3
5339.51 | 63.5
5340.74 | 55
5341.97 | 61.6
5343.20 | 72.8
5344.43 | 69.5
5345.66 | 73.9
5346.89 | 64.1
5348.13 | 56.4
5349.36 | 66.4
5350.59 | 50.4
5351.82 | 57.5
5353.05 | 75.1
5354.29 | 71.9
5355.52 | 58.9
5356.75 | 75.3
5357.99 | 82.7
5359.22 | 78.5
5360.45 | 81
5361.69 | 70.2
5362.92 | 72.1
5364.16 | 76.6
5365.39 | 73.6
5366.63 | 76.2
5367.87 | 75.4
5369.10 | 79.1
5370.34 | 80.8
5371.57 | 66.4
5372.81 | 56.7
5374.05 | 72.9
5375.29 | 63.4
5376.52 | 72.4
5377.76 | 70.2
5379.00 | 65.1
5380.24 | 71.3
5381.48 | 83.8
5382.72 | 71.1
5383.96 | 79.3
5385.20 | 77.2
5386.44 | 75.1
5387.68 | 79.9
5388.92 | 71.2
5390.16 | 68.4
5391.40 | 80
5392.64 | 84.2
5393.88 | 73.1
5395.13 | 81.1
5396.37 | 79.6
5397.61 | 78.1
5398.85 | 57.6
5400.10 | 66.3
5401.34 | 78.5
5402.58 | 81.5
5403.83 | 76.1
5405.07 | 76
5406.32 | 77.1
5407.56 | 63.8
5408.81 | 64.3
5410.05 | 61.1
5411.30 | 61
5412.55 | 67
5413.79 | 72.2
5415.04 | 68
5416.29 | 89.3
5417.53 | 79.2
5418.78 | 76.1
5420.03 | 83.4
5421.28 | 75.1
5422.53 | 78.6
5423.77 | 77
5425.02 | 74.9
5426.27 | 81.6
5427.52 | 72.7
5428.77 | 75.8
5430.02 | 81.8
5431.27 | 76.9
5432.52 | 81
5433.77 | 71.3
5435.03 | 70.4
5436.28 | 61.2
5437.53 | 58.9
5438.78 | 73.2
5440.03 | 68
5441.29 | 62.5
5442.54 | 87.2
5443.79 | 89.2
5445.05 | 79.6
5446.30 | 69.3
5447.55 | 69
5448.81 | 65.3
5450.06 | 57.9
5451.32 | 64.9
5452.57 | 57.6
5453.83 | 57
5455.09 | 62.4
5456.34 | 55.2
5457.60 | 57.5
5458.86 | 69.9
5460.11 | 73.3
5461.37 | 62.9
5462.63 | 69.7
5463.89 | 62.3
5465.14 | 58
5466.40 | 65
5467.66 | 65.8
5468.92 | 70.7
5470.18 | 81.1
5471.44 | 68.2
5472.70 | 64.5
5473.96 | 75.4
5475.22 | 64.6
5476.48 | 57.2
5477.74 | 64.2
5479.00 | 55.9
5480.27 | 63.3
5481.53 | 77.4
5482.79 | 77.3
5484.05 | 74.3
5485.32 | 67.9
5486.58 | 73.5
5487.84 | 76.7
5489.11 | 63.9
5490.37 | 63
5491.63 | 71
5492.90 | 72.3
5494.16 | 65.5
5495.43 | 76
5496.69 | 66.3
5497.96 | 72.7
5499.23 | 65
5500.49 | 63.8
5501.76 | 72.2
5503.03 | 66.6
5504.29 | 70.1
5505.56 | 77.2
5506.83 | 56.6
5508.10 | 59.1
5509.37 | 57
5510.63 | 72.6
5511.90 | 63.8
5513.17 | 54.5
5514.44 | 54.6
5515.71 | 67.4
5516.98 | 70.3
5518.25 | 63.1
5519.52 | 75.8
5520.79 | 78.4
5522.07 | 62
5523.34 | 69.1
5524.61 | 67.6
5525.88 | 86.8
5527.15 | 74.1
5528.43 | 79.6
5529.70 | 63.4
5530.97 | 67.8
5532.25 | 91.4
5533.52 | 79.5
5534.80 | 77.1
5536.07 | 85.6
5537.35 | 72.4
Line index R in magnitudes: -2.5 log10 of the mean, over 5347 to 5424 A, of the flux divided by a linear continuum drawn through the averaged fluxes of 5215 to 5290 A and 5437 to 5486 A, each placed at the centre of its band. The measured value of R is -0.124 mag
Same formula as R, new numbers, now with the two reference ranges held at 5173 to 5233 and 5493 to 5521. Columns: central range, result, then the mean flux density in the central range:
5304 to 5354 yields -0.22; 66.2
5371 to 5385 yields -0.22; 70.4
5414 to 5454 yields -0.19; 73.1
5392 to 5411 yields -0.23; 73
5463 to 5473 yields -0.05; 67.1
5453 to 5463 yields 0.00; 63.2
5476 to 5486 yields -0.04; 67.4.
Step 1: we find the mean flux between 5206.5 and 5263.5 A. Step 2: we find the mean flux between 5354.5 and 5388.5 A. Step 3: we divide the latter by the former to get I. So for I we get 1.27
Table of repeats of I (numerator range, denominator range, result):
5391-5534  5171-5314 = 1.28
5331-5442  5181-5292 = 1.32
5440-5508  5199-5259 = 1.21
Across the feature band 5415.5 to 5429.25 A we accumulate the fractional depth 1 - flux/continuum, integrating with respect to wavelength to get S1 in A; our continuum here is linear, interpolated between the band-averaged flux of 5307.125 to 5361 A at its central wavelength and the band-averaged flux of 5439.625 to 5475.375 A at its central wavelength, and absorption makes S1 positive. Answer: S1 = -2.3 A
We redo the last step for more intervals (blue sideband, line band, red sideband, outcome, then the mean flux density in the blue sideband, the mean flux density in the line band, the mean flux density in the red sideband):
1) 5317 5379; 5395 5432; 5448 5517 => -3.93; 68.2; 74.3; 66.1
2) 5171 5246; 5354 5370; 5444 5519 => -4.38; 48.8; 74.9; 66.6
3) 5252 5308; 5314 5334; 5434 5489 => -0.71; 61.4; 65.1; 67.6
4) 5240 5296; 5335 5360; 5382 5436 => 0.32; 60.5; 67.6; 74.7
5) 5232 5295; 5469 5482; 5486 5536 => 0.23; 61.5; 67.2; 69.6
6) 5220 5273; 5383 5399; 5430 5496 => -2.63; 59.7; 76.2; 68.3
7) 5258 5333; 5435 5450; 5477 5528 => -0.88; 63.1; 70.7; 68.2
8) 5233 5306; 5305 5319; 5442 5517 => -1.37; 61.5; 68.8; 67.2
